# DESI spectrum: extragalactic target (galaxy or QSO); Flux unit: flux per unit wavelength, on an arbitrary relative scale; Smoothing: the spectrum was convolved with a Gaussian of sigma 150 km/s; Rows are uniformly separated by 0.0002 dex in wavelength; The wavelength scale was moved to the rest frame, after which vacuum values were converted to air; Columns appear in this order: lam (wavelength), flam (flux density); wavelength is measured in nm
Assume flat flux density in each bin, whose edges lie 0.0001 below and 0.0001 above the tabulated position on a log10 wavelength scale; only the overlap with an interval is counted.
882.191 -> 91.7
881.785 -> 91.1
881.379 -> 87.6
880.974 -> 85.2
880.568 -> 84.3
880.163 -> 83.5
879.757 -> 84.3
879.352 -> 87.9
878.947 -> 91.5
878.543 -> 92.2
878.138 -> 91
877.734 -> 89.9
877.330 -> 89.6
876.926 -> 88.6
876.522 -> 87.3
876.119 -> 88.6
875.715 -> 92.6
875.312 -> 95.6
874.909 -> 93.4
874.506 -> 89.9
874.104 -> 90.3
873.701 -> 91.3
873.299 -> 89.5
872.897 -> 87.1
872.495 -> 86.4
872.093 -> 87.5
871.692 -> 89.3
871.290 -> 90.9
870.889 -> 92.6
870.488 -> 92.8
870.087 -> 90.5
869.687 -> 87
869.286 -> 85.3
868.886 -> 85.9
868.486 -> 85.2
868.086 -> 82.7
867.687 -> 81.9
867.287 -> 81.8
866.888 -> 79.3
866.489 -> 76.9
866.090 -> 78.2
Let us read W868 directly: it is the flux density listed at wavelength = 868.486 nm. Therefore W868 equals 85.2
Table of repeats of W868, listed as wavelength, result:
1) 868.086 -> 82.7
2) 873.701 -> 91.3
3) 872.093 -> 87.5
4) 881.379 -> 87.6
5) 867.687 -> 81.9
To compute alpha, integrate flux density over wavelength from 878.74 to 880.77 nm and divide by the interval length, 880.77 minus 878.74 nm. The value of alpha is 86.3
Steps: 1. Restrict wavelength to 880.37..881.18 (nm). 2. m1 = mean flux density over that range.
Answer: 84.8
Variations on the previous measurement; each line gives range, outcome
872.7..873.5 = 88.3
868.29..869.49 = 85.4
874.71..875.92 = 93.8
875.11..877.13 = 90.5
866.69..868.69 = 82.2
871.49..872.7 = 87.7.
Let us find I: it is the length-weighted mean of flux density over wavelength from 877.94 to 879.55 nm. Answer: 90.7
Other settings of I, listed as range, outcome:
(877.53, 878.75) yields 91.1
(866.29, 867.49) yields 79.3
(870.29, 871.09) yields 92.7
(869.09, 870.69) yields 88.9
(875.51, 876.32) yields 90.6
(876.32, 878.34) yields 89.3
